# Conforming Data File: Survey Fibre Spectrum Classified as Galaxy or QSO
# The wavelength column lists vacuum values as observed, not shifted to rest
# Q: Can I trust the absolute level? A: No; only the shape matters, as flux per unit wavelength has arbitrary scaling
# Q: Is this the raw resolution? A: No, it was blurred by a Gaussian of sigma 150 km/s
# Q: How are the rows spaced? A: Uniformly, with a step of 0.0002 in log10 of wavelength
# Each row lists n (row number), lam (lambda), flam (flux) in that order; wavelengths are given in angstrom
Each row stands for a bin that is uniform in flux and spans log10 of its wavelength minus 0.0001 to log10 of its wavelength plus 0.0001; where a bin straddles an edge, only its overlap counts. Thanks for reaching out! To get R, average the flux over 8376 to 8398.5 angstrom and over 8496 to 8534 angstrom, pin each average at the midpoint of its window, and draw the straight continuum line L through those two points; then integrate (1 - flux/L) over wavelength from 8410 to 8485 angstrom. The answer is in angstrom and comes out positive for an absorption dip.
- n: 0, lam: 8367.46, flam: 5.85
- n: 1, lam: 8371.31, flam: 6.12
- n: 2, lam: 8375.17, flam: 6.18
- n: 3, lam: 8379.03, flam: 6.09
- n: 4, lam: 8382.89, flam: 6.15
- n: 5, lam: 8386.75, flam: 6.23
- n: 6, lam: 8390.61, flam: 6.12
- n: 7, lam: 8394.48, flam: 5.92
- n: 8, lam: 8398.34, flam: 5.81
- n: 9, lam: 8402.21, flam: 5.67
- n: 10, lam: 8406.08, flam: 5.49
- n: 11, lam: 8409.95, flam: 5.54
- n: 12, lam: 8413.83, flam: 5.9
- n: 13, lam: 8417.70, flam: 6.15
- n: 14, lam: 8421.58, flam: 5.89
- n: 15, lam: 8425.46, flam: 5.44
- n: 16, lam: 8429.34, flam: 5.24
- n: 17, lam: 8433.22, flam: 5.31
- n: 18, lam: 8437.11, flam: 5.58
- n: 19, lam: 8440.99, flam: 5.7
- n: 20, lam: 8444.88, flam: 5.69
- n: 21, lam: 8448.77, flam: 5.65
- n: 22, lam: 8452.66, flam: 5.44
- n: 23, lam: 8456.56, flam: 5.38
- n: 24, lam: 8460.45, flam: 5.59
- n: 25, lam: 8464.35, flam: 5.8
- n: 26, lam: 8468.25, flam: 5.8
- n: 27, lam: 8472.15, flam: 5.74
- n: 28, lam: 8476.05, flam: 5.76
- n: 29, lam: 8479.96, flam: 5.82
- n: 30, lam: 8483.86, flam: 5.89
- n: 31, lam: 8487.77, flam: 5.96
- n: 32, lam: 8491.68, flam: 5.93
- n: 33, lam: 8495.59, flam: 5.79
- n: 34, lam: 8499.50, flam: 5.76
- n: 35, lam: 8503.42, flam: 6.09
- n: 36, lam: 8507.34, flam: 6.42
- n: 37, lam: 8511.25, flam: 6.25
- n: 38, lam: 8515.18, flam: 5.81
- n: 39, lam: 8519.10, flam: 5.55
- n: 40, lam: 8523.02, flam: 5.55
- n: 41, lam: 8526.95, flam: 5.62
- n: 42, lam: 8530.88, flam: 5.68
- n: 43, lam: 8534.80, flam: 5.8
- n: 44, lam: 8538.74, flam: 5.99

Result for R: 3.85 angstrom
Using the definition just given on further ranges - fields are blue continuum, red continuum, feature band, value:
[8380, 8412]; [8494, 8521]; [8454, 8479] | 1.04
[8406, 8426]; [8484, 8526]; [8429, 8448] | 0.90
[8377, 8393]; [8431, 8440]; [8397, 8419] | 0.31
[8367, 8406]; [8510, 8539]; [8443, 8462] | 1.07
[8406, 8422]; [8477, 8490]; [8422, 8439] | 1.16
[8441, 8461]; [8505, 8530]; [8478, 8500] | -0.51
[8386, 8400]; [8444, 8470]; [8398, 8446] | 1.56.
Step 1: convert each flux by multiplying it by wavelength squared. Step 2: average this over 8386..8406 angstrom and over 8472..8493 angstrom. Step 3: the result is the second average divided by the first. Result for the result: 1.01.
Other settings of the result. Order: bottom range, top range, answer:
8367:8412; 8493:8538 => 1.02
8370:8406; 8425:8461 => 0.93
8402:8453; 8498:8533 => 1.06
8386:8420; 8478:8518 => 1.04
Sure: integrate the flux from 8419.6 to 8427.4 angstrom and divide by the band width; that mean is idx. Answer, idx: 5.67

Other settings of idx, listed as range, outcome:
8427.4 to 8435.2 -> 5.27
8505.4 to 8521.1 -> 6.01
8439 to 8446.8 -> 5.7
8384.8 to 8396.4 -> 6.09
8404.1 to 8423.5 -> 5.79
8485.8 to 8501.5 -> 5.86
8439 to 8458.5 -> 5.57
